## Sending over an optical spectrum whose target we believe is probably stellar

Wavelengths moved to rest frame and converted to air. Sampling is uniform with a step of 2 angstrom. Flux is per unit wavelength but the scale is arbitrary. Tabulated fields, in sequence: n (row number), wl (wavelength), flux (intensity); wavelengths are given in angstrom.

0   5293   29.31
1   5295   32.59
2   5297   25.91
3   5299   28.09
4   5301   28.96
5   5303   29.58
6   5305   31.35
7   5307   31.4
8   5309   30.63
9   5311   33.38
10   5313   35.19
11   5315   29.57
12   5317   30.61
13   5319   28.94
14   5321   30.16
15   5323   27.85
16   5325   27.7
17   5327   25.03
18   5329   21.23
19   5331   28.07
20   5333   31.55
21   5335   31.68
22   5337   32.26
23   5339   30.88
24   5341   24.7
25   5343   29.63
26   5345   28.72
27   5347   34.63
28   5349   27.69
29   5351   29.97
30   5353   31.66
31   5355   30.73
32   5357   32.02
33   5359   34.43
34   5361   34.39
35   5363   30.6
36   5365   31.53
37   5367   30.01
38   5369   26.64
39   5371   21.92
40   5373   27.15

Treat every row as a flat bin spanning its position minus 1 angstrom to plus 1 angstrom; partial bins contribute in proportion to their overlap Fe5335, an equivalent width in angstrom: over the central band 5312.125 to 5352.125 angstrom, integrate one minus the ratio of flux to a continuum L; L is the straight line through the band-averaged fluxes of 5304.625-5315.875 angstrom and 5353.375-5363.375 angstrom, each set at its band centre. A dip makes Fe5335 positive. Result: 3.6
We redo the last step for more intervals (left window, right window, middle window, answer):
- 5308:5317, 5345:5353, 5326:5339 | 1.1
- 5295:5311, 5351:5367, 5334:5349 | 0.5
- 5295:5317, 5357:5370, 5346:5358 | 0.0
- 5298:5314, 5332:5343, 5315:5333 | 1.6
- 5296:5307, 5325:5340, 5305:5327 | -1.1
